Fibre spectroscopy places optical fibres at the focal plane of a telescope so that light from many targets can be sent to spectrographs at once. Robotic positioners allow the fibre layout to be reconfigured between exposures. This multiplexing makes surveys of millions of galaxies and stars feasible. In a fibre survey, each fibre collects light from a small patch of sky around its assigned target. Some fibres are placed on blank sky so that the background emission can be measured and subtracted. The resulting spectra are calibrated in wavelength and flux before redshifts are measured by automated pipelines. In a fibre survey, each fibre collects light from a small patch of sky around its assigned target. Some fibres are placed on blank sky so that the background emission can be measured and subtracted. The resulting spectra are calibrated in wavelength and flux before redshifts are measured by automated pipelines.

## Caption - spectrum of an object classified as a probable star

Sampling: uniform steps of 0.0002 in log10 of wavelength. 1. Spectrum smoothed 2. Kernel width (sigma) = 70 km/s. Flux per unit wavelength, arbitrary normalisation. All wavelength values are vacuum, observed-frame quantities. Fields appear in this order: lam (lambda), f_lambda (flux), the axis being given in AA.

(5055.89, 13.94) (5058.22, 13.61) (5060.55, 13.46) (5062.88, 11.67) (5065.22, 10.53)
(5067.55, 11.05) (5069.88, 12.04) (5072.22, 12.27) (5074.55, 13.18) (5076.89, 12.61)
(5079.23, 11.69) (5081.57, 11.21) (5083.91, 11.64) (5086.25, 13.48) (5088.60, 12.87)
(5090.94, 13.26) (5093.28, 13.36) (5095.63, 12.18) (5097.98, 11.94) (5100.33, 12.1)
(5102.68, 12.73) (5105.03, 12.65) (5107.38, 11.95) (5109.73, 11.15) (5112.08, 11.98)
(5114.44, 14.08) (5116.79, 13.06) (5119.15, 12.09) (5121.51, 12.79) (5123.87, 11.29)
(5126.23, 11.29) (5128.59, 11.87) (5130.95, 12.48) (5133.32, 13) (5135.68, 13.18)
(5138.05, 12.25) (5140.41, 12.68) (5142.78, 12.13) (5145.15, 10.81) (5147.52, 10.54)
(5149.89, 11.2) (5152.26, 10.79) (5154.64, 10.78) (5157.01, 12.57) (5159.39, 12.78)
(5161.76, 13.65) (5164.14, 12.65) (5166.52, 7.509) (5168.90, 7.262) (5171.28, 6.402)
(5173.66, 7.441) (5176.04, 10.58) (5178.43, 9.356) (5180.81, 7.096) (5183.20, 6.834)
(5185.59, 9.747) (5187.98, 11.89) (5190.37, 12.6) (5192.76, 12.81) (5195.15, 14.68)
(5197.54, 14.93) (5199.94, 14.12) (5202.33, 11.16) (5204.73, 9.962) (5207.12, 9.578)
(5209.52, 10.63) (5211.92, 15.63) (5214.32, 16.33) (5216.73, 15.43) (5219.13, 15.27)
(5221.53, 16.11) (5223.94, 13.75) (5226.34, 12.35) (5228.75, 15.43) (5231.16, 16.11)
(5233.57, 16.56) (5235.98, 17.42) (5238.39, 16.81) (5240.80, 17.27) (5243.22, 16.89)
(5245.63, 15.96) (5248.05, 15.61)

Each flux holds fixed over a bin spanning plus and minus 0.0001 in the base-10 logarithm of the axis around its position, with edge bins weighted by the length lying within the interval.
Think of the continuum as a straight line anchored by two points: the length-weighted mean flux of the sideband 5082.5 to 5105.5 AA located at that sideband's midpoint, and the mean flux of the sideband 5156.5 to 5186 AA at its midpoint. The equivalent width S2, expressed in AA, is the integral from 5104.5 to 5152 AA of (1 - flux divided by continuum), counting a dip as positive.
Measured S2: -3.8 AA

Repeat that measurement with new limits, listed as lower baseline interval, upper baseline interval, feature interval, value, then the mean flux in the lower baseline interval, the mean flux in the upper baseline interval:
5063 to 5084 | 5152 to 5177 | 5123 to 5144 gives -3.0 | 11.8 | 10.2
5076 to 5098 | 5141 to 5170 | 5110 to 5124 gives -0.8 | 12.4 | 11.1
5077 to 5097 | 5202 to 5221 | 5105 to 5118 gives 0.1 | 12.5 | 13.2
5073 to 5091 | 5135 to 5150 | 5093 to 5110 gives 0.0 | 12.4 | 11.8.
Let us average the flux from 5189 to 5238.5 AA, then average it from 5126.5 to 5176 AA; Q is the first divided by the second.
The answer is 1.3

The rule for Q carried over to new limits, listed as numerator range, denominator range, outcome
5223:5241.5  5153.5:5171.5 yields 1.47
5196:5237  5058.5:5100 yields 1.15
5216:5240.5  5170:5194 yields 1.65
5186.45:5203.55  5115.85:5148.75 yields 1.08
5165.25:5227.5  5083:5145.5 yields 0.93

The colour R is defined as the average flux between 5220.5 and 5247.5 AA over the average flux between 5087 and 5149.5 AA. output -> 1.29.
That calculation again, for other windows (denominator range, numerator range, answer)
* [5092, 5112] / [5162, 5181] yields 0.72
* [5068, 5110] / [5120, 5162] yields 0.97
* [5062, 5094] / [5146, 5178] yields 0.84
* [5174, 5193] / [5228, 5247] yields 1.68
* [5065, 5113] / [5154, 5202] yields 0.88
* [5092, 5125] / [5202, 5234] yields 1.12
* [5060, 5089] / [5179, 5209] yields 0.93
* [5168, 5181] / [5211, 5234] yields 1.88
